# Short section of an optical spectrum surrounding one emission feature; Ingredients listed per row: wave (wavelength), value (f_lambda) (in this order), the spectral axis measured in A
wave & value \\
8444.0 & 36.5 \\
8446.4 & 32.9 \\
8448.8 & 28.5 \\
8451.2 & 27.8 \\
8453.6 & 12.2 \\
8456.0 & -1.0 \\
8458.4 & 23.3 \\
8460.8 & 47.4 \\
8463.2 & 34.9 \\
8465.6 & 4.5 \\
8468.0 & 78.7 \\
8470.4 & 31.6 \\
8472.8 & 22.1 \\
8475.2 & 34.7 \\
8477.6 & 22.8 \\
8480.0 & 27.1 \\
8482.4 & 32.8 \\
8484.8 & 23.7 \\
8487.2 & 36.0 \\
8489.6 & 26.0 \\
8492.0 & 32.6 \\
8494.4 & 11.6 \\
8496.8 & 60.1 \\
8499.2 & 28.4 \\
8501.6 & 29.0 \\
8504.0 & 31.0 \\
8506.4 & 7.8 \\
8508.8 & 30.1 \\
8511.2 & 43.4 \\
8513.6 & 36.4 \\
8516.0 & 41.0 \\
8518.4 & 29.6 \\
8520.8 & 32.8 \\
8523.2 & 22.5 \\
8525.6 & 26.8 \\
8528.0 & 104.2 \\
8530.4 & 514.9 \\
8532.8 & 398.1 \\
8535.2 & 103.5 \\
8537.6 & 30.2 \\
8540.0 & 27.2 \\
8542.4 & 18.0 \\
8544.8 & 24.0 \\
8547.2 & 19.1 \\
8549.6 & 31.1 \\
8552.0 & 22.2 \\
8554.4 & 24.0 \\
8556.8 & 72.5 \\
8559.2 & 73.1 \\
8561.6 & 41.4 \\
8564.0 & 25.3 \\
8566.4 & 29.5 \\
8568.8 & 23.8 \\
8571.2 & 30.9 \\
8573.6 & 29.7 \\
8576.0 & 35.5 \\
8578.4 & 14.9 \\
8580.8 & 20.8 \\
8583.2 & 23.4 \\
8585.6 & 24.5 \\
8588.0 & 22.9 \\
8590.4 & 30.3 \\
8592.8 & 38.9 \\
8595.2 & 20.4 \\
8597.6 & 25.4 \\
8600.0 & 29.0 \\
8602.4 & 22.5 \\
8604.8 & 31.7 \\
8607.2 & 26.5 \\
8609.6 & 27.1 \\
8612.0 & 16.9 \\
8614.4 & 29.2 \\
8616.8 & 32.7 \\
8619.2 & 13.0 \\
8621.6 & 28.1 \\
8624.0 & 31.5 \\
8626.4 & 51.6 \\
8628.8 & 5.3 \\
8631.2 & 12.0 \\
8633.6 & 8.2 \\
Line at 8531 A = Halpha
